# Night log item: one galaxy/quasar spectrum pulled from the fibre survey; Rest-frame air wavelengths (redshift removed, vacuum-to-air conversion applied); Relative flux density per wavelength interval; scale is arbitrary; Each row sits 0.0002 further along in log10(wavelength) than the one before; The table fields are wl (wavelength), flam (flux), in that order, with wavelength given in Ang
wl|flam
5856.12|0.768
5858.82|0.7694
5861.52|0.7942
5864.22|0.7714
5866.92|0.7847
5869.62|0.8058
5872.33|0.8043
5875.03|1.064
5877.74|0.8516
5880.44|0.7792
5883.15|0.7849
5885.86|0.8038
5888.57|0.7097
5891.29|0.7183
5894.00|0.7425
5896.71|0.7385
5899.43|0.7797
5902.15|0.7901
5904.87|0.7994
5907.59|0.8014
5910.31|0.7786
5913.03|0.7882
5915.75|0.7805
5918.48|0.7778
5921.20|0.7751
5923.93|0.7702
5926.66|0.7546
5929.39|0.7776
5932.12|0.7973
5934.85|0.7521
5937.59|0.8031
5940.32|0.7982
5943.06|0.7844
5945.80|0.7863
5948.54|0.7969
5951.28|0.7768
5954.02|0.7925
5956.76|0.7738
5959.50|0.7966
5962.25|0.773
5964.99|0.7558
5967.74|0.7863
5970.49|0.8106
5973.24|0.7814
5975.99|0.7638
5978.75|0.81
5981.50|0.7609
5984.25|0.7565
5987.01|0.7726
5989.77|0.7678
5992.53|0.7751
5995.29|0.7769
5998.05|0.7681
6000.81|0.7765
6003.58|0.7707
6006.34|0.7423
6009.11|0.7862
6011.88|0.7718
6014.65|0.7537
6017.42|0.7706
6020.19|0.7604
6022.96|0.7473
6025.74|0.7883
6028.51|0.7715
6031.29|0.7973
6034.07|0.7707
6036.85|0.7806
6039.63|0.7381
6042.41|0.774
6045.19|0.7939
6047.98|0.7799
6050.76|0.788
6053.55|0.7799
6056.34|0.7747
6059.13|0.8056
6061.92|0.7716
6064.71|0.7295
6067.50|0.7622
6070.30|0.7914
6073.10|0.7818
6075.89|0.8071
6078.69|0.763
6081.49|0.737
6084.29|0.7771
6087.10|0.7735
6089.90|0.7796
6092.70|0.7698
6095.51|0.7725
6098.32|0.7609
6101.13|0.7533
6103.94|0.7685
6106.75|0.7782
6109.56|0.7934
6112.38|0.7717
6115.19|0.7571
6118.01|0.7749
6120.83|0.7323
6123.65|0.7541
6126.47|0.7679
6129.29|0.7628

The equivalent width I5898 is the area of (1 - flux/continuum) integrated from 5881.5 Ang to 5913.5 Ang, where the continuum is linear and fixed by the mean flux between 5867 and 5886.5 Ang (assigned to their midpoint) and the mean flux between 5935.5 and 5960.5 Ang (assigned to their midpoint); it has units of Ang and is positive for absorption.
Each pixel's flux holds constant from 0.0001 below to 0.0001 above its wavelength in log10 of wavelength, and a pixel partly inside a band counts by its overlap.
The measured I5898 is 2.2 Ang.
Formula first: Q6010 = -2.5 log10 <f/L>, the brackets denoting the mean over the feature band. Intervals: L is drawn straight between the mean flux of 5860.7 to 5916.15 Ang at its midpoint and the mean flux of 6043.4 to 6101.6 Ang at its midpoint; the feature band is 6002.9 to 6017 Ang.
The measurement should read 0.022 mag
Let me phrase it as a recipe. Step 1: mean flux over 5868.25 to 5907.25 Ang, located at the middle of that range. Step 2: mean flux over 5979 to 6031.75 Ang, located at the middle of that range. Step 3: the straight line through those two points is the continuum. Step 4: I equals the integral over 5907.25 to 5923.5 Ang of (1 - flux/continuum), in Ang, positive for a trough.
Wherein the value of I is 0.20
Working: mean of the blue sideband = 0.798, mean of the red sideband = 0.77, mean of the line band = 0.782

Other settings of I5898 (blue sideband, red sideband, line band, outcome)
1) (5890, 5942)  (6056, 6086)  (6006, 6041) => 0.2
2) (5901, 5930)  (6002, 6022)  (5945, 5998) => -0.5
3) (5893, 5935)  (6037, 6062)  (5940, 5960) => -0.3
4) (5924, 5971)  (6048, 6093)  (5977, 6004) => 0.2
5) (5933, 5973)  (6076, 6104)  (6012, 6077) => -0.1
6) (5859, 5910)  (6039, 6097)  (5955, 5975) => 0.1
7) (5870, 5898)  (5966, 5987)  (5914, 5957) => 0.4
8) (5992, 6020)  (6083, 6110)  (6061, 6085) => 0.1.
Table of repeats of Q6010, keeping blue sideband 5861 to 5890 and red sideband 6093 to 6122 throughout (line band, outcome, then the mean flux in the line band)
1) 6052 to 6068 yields 0.01 mag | 0.771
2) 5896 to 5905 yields 0.05 mag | 0.776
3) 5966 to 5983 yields 0.01 mag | 0.785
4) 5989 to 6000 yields 0.02 mag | 0.773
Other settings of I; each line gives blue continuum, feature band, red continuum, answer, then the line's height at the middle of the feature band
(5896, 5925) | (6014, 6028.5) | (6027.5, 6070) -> 0.2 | 0.776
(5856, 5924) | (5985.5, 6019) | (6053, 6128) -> 0.4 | 0.779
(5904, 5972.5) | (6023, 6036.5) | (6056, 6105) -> -0.1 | 0.775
